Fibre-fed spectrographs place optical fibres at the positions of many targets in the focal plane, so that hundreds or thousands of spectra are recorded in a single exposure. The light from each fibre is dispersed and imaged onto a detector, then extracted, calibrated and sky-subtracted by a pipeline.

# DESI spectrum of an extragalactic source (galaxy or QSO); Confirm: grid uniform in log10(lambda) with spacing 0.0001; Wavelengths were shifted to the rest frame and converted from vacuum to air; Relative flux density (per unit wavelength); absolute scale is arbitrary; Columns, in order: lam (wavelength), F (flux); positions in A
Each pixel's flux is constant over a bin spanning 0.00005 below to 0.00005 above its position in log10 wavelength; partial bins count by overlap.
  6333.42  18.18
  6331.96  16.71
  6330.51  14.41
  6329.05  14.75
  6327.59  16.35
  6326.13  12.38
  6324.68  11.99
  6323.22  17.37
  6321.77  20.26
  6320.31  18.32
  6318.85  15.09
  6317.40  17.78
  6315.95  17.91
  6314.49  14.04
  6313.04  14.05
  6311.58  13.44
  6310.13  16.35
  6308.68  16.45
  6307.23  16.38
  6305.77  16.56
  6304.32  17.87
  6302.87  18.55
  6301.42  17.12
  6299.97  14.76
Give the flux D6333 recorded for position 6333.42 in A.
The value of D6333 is 18.18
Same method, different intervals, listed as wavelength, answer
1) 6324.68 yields 11.99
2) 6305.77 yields 16.56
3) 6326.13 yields 12.38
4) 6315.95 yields 17.91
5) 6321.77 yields 20.26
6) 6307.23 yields 16.38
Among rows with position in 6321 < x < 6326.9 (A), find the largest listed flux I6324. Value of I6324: 20.26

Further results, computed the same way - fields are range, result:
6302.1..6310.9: 18.55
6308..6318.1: 17.91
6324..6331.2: 16.35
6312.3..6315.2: 14.05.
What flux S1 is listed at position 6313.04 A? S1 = 14.05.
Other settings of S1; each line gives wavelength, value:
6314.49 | 14.04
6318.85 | 15.09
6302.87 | 18.55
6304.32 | 17.87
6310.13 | 16.35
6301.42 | 17.12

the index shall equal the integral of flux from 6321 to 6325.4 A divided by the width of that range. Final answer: 16.6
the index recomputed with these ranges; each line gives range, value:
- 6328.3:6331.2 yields 14.6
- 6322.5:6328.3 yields 14.5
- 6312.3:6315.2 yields 14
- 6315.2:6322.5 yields 17.9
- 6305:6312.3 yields 15.9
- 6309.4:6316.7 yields 15.2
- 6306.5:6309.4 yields 16.4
